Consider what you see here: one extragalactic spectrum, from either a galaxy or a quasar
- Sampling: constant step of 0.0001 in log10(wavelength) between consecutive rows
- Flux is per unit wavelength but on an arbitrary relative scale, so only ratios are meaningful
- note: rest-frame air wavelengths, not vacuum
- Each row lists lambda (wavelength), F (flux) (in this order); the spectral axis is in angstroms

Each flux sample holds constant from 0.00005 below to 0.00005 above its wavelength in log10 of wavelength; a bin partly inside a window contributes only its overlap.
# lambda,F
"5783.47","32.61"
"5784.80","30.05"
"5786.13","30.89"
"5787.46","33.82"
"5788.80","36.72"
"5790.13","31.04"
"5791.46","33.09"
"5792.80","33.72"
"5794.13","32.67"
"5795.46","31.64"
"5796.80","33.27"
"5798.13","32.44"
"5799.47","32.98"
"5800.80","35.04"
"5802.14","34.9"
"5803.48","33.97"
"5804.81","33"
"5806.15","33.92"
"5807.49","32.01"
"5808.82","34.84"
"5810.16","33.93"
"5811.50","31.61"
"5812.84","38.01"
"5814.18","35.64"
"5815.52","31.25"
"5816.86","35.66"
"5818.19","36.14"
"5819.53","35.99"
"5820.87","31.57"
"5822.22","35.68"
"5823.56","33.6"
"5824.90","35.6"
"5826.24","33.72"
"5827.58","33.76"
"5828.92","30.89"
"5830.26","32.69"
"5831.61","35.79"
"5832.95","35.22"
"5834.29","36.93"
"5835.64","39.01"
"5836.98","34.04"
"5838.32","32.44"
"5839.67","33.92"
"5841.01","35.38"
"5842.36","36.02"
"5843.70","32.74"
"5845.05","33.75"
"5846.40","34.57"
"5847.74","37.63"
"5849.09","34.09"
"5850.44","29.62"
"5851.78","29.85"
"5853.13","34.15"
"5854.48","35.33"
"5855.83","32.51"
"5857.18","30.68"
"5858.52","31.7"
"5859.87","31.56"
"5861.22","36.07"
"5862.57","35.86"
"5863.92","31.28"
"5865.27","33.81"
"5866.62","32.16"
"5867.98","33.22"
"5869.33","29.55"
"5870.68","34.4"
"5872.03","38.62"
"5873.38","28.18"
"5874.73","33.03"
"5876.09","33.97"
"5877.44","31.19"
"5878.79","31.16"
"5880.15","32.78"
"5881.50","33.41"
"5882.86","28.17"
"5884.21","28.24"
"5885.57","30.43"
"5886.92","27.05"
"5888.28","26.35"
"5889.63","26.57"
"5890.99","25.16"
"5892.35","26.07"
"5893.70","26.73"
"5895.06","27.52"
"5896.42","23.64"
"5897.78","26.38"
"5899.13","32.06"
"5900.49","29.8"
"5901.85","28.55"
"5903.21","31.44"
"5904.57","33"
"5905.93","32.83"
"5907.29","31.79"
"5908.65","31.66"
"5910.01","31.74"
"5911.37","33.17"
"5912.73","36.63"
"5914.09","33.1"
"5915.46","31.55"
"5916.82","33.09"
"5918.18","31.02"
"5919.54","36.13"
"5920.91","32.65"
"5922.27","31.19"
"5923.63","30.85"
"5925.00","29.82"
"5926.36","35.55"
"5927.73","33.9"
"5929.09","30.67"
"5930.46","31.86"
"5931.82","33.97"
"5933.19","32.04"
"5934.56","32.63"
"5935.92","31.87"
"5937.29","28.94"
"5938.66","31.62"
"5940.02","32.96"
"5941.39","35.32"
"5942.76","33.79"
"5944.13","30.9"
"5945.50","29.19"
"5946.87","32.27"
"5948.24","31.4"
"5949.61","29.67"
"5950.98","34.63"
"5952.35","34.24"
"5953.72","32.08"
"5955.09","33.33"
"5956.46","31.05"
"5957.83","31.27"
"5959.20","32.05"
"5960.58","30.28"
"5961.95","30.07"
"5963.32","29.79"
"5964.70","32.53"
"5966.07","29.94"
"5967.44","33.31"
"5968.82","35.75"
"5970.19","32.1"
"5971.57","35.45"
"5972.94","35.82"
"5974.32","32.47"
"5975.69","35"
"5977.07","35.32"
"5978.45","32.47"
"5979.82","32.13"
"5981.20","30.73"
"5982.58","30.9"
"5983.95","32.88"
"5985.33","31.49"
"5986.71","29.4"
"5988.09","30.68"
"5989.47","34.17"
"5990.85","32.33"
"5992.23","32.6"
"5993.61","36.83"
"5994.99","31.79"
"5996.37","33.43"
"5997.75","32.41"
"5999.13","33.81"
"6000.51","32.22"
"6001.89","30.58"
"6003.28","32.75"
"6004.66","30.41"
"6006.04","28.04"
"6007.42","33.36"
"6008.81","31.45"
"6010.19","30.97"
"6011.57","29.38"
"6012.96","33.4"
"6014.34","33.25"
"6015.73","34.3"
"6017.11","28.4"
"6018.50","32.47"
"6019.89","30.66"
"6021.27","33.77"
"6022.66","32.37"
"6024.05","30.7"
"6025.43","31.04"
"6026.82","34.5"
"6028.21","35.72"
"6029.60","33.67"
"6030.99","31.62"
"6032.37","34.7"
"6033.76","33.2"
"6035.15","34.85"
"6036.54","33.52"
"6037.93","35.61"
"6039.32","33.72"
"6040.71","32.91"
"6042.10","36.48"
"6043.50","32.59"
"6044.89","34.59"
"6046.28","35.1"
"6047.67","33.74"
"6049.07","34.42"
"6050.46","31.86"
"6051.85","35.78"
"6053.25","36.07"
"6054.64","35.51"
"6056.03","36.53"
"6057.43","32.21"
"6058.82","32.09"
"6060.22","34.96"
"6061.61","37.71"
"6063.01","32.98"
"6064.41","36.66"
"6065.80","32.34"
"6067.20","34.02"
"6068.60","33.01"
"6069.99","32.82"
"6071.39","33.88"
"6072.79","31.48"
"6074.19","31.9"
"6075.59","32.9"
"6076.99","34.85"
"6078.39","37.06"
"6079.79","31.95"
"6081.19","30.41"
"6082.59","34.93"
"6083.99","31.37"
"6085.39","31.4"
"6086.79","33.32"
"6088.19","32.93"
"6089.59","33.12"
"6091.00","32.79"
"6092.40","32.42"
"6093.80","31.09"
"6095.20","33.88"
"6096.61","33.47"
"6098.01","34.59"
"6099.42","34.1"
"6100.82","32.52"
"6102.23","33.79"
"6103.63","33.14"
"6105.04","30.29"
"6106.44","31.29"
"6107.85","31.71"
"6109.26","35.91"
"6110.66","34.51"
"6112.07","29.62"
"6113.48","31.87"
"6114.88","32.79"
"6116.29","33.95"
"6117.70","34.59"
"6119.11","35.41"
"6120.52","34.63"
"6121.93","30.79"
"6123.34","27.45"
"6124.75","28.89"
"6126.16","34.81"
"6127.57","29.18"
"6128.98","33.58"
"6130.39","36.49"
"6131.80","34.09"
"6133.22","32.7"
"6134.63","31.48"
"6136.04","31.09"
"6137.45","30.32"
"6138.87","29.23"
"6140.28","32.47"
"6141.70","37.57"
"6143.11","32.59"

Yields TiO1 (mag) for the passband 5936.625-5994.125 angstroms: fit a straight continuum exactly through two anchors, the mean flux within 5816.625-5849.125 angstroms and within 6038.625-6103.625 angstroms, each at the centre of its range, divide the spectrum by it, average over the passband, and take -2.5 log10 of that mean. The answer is 0.06 mag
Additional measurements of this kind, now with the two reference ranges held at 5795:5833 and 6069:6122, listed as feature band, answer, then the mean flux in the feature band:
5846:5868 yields 0.02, 33.2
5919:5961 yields 0.04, 32.2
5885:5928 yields 0.11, 30.5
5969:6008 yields 0.03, 32.6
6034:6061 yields -0.04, 34.3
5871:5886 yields 0.06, 31.8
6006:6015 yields 0.05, 31.7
